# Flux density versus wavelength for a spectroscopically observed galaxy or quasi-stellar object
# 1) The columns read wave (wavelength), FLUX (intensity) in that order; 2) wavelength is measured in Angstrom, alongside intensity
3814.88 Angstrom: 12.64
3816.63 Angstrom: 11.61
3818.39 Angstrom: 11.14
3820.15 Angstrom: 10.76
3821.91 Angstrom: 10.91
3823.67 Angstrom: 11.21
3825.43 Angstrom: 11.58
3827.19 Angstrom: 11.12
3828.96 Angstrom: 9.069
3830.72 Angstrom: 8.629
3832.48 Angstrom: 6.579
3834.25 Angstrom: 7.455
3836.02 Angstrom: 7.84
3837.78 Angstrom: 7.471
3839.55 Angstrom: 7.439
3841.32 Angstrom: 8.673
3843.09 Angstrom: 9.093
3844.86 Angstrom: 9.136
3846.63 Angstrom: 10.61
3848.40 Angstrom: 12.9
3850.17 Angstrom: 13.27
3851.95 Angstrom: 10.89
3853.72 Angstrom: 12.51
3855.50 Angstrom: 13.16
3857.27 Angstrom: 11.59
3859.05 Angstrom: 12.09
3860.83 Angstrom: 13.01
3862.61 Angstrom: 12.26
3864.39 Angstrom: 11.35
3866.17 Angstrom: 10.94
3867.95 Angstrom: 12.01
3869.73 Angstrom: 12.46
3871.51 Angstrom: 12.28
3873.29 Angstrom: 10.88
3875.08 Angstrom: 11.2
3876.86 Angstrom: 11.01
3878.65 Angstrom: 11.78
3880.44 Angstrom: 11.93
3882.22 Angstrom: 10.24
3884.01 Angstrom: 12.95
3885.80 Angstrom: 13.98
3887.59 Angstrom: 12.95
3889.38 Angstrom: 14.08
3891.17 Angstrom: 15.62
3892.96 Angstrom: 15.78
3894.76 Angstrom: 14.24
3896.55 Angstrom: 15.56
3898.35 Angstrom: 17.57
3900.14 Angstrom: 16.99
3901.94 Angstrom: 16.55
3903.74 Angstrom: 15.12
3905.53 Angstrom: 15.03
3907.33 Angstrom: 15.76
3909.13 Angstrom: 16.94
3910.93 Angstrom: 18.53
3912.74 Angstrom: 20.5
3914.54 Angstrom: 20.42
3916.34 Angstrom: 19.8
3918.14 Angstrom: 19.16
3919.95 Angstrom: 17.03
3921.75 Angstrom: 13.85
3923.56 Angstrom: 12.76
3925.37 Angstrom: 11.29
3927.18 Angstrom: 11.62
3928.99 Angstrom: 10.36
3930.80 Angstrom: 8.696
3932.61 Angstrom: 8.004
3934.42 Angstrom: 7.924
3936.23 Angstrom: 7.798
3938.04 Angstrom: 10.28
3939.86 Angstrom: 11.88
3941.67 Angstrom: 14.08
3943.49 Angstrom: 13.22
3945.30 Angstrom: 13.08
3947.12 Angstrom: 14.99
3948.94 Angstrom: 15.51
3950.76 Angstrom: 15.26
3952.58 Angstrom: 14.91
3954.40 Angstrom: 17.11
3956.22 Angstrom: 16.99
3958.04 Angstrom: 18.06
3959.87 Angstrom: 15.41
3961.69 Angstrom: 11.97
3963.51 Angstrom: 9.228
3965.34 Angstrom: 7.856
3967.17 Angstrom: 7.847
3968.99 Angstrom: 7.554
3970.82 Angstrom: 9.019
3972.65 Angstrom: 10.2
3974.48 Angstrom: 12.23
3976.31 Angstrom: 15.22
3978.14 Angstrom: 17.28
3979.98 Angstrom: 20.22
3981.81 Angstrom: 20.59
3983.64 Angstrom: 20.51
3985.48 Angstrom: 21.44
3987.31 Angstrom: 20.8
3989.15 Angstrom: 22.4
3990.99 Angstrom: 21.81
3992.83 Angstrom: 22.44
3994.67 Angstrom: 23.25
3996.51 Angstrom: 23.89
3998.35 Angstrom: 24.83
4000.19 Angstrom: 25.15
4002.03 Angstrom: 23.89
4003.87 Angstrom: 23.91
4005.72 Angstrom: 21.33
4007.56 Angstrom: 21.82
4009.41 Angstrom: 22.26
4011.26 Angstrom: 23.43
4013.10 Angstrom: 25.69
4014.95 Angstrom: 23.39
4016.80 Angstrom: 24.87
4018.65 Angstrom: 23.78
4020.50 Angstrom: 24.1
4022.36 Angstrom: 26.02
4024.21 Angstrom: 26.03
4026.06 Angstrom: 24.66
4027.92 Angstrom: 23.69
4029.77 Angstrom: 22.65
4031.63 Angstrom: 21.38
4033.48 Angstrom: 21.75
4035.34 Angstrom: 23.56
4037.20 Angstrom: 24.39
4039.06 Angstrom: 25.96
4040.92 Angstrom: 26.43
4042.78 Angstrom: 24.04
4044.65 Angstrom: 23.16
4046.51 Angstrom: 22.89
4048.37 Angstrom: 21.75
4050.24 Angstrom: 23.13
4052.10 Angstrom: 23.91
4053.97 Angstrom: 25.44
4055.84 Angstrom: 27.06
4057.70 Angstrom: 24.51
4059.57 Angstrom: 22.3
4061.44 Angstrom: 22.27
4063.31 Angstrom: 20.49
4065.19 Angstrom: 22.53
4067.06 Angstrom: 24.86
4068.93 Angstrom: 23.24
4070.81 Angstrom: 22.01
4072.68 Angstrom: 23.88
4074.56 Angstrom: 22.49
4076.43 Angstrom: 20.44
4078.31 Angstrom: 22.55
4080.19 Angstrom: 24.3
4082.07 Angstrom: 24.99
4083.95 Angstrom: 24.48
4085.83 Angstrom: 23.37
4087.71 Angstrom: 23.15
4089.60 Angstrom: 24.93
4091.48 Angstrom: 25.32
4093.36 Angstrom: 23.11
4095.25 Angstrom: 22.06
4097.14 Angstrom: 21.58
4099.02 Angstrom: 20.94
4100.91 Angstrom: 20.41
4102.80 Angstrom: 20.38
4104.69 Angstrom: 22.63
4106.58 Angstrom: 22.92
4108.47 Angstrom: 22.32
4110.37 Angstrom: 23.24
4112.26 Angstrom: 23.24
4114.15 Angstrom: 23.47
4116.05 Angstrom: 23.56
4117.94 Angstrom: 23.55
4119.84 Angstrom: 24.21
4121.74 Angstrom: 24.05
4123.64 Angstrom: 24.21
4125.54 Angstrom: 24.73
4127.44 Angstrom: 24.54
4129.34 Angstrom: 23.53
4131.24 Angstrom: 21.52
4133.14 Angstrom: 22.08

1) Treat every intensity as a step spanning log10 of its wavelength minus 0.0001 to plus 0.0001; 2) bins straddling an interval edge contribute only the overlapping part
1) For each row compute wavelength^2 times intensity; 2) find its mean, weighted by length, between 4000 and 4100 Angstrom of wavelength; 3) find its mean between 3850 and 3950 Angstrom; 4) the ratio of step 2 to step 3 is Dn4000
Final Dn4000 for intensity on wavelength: 1.88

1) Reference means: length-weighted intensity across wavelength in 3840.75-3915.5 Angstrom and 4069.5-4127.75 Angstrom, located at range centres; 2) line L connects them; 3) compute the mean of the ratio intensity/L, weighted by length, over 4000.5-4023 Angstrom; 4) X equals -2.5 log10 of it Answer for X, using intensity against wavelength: -0.223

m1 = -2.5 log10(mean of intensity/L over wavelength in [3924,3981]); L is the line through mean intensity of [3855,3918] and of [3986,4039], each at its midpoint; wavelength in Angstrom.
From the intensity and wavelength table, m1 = 0.467 mag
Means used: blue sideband 14.3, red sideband 23.5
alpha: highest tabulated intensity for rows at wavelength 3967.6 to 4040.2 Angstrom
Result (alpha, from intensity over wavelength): 26.03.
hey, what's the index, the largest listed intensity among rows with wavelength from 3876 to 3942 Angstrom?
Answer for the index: 20.5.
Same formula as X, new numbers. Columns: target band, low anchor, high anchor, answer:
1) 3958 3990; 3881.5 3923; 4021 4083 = 0.32 mag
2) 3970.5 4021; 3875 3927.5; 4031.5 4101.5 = -0.07 mag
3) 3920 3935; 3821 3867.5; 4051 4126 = 0.32 mag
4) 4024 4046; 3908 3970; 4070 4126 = -0.23 mag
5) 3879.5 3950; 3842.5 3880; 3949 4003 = 0.00 mag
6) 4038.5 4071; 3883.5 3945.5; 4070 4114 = -0.13 mag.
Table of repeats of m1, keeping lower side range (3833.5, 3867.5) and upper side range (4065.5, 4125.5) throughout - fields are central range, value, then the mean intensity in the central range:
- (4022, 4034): -0.20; 23.7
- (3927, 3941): 0.48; 9.54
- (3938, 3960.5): 0.06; 14.8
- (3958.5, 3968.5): 0.46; 10.7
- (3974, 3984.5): -0.04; 17.9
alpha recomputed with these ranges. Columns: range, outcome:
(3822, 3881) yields 13.27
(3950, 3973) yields 18.06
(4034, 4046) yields 26.43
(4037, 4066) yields 27.06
